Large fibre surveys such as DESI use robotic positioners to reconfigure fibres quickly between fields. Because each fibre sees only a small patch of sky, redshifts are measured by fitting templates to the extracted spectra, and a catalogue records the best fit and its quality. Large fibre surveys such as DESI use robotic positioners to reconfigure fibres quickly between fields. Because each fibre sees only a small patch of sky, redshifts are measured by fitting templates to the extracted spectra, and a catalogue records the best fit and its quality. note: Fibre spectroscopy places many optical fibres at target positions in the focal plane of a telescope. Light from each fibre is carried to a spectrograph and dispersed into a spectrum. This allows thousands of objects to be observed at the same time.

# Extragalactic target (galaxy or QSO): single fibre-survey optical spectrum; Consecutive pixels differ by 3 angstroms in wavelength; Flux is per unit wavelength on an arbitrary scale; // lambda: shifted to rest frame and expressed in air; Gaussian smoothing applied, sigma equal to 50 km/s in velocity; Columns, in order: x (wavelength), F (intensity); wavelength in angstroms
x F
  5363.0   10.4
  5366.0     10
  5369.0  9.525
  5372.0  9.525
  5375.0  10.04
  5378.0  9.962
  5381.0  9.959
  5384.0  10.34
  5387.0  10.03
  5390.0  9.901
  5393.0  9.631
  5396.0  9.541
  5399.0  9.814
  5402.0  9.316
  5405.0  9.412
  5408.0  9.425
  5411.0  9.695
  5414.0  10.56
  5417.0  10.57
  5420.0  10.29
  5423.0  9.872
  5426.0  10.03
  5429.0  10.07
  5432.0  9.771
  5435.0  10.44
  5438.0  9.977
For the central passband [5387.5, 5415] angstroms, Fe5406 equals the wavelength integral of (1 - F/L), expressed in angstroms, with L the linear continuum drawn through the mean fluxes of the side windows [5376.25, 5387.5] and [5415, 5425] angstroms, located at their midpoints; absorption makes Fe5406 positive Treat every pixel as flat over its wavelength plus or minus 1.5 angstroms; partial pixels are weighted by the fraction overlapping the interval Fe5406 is 1.3 angstroms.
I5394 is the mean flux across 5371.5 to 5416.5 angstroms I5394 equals 9.83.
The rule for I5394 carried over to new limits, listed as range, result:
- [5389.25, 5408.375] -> 9.57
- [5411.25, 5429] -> 10.2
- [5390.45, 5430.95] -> 9.86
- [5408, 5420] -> 10.2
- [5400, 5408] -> 9.4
